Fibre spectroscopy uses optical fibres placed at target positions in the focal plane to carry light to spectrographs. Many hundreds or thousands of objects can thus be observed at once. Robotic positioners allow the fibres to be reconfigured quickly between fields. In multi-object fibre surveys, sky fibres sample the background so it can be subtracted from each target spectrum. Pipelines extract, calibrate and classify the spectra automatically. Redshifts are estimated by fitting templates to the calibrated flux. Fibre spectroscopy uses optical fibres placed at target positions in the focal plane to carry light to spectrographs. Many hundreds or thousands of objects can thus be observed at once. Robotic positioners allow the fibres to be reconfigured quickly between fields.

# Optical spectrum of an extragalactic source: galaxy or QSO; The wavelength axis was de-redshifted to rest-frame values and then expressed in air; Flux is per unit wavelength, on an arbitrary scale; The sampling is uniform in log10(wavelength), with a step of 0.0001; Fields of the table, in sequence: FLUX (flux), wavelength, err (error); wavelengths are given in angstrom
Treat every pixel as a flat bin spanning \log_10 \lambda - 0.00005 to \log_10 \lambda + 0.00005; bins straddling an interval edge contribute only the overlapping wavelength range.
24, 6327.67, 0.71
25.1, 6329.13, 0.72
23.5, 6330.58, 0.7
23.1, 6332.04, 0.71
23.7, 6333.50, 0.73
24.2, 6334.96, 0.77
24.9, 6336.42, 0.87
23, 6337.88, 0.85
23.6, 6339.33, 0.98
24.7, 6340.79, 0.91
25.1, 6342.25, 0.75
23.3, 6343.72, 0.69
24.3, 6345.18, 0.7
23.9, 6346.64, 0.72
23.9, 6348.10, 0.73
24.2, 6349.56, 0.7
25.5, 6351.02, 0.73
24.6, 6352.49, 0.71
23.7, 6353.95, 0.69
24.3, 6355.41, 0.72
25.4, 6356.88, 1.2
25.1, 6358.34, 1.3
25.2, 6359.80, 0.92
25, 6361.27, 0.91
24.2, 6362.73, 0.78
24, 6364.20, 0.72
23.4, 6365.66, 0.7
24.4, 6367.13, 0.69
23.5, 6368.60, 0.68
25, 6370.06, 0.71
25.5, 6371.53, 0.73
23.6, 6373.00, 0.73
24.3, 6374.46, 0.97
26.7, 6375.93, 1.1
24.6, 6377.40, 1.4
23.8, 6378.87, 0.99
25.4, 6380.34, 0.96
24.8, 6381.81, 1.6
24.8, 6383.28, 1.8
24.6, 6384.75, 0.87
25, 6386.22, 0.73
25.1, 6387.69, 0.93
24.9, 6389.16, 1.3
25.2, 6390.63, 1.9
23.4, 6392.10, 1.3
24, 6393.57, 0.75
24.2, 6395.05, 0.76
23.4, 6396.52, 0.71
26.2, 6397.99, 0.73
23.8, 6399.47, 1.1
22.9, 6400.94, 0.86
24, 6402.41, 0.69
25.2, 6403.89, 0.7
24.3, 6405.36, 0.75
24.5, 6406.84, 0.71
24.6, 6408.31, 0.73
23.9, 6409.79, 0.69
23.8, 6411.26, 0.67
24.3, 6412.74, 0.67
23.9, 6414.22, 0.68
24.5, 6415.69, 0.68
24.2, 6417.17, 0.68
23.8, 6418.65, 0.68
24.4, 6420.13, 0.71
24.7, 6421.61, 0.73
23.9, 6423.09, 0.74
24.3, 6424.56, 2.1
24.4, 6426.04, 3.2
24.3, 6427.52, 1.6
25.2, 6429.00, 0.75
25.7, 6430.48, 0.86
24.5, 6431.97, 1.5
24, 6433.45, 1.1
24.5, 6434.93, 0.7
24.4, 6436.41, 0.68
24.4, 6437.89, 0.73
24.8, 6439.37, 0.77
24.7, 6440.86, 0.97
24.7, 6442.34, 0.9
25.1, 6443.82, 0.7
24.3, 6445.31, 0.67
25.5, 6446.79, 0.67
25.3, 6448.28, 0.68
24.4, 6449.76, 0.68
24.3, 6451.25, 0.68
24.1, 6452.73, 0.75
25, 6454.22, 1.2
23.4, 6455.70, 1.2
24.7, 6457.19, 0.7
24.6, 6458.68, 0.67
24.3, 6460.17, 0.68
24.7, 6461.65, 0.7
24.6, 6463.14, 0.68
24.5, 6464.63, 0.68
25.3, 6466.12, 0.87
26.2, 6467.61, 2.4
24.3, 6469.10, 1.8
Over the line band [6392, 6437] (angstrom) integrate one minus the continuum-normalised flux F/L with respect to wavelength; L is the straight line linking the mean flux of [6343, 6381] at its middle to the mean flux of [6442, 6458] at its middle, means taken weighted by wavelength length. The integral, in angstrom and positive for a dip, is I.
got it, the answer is 0.5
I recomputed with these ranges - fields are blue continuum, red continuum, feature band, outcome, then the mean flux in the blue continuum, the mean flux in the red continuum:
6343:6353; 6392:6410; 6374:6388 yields -0.4 angstrom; 24.2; 24.2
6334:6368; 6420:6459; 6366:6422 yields 0.0 angstrom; 24.3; 24.6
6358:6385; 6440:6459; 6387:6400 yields 0.1 angstrom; 24.6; 24.6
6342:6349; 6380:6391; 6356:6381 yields -0.1 angstrom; 24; 25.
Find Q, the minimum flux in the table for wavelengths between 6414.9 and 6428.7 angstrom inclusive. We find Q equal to 23.8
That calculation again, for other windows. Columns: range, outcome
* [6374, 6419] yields 22.9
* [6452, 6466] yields 23.4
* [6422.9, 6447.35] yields 23.9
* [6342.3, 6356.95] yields 23.3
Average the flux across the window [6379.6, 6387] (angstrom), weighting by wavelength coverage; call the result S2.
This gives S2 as 24.9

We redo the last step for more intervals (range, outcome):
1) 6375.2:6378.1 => 25.6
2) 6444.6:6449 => 25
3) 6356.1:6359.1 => 25.3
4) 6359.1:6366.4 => 24.3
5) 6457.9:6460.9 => 24.4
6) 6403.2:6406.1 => 24.8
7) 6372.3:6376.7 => 24.9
